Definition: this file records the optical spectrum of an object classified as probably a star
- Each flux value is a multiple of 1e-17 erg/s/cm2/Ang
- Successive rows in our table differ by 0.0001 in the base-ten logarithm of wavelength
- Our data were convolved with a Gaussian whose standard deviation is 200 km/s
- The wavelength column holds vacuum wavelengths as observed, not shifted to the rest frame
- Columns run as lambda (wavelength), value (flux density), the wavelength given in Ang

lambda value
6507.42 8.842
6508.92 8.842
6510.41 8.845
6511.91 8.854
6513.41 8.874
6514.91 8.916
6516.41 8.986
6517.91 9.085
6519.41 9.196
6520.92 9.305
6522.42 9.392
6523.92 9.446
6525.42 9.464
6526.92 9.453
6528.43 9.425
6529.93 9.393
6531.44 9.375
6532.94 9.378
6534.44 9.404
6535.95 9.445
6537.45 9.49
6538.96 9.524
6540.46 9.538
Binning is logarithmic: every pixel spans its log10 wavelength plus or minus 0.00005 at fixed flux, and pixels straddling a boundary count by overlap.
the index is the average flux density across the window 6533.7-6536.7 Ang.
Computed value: 9.42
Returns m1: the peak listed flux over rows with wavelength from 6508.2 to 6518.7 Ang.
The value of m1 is 9.085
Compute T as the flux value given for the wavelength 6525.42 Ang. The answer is 9.464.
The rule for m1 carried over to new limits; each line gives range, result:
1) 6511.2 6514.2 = 8.874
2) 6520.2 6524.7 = 9.446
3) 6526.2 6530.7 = 9.453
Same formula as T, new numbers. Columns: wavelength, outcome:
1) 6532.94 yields 9.378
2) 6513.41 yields 8.874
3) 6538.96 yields 9.524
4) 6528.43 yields 9.425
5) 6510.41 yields 8.845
